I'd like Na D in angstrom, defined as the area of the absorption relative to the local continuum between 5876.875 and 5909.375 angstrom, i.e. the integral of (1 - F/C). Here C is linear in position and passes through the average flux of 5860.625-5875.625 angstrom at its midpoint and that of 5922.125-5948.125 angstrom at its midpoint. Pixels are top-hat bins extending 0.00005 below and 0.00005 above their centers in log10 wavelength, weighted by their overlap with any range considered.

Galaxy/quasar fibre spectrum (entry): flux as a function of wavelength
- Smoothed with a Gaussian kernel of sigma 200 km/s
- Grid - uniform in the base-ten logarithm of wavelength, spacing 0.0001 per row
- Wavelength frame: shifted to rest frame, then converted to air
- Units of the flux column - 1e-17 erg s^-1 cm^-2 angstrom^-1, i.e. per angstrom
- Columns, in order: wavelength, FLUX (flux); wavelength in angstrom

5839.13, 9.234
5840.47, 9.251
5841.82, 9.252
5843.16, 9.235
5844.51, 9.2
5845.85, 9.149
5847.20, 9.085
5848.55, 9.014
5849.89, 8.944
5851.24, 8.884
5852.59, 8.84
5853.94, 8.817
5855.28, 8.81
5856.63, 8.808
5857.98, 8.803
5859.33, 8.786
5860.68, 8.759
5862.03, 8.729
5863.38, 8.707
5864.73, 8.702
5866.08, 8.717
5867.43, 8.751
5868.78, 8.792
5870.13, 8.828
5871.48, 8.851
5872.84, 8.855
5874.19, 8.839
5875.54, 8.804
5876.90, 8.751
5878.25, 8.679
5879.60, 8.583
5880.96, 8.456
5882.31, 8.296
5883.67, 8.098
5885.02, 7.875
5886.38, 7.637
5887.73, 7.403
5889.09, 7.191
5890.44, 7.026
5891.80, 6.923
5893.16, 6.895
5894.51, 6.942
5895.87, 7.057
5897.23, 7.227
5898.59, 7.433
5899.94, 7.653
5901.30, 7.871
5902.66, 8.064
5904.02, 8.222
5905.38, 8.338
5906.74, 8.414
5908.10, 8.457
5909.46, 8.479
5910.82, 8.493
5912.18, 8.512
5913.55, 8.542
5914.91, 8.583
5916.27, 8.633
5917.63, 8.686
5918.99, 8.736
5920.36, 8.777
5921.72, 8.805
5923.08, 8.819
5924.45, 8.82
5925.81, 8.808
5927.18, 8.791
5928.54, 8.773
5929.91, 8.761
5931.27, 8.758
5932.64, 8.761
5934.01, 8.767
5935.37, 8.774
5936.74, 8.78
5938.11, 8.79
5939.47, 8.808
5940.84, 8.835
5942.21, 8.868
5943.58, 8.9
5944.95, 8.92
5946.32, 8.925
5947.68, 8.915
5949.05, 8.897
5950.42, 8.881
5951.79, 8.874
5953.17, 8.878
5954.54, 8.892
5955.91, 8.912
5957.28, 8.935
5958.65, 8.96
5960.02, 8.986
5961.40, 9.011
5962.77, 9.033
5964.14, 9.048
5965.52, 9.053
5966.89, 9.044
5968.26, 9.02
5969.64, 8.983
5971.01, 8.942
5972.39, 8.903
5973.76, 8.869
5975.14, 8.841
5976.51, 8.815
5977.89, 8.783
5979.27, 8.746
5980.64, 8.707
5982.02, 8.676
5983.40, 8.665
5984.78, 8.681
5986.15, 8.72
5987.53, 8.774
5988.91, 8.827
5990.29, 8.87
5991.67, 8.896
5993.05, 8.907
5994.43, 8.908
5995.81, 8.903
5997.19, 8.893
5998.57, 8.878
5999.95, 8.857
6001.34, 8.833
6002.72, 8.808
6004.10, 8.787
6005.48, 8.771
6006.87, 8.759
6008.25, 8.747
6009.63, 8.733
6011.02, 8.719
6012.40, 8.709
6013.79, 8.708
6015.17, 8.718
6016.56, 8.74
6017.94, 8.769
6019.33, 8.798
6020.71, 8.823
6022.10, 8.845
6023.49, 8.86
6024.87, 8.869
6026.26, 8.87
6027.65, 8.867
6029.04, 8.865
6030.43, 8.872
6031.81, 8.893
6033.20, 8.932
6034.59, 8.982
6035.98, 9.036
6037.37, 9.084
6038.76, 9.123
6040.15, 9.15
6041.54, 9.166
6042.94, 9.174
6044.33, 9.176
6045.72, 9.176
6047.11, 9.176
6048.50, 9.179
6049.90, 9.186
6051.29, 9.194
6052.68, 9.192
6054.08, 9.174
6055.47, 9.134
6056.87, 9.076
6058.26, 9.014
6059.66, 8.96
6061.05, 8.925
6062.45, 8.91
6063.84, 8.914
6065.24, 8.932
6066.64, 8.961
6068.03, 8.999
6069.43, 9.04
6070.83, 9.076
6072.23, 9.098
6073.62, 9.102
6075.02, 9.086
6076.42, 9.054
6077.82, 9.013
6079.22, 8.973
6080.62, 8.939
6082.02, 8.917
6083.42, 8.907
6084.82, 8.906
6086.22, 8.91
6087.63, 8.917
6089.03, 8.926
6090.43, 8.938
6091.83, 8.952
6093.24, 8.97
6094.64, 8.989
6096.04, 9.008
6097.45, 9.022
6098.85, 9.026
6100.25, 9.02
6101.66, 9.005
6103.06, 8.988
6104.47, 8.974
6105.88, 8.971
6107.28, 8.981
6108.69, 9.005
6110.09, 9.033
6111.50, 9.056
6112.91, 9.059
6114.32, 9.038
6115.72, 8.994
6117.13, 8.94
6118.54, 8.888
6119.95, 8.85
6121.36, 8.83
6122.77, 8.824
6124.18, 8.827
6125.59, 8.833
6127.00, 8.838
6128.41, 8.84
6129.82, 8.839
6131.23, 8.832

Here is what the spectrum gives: 3.7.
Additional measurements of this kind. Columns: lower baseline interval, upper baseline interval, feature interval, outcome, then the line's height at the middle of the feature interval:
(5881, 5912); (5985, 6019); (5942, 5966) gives -1.8 angstrom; 8.33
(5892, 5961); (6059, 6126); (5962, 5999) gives -0.8 angstrom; 8.67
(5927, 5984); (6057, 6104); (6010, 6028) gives 0.3 angstrom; 8.93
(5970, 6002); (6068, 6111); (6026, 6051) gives -0.4 angstrom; 8.91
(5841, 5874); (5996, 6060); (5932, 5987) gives 0.3 angstrom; 8.92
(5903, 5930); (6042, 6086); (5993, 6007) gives 0.0 angstrom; 8.86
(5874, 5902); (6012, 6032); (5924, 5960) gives -2.9 angstrom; 8.19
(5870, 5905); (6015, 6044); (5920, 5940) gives -1.4 angstrom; 8.23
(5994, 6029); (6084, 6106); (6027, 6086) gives -0.9 angstrom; 8.89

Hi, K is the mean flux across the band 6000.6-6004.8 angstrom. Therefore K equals 8.81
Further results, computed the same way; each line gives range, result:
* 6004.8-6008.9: 8.75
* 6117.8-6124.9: 8.84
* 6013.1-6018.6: 8.74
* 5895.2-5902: 7.45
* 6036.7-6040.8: 9.12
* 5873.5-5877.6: 8.8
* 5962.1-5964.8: 9.05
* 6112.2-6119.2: 8.98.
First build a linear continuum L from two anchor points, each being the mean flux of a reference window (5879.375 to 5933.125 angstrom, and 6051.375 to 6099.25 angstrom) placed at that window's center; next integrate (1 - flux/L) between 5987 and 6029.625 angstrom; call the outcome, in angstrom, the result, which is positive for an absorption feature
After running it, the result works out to -0.7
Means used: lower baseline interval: 8.16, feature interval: 8.82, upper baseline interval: 9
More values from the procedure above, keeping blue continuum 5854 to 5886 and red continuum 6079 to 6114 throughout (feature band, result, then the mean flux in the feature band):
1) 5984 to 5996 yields 0.0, 8.83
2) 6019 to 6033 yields 0.0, 8.86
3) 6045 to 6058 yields -0.4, 9.16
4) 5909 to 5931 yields 0.1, 8.69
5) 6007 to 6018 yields 0.2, 8.73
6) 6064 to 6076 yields -0.1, 9.03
